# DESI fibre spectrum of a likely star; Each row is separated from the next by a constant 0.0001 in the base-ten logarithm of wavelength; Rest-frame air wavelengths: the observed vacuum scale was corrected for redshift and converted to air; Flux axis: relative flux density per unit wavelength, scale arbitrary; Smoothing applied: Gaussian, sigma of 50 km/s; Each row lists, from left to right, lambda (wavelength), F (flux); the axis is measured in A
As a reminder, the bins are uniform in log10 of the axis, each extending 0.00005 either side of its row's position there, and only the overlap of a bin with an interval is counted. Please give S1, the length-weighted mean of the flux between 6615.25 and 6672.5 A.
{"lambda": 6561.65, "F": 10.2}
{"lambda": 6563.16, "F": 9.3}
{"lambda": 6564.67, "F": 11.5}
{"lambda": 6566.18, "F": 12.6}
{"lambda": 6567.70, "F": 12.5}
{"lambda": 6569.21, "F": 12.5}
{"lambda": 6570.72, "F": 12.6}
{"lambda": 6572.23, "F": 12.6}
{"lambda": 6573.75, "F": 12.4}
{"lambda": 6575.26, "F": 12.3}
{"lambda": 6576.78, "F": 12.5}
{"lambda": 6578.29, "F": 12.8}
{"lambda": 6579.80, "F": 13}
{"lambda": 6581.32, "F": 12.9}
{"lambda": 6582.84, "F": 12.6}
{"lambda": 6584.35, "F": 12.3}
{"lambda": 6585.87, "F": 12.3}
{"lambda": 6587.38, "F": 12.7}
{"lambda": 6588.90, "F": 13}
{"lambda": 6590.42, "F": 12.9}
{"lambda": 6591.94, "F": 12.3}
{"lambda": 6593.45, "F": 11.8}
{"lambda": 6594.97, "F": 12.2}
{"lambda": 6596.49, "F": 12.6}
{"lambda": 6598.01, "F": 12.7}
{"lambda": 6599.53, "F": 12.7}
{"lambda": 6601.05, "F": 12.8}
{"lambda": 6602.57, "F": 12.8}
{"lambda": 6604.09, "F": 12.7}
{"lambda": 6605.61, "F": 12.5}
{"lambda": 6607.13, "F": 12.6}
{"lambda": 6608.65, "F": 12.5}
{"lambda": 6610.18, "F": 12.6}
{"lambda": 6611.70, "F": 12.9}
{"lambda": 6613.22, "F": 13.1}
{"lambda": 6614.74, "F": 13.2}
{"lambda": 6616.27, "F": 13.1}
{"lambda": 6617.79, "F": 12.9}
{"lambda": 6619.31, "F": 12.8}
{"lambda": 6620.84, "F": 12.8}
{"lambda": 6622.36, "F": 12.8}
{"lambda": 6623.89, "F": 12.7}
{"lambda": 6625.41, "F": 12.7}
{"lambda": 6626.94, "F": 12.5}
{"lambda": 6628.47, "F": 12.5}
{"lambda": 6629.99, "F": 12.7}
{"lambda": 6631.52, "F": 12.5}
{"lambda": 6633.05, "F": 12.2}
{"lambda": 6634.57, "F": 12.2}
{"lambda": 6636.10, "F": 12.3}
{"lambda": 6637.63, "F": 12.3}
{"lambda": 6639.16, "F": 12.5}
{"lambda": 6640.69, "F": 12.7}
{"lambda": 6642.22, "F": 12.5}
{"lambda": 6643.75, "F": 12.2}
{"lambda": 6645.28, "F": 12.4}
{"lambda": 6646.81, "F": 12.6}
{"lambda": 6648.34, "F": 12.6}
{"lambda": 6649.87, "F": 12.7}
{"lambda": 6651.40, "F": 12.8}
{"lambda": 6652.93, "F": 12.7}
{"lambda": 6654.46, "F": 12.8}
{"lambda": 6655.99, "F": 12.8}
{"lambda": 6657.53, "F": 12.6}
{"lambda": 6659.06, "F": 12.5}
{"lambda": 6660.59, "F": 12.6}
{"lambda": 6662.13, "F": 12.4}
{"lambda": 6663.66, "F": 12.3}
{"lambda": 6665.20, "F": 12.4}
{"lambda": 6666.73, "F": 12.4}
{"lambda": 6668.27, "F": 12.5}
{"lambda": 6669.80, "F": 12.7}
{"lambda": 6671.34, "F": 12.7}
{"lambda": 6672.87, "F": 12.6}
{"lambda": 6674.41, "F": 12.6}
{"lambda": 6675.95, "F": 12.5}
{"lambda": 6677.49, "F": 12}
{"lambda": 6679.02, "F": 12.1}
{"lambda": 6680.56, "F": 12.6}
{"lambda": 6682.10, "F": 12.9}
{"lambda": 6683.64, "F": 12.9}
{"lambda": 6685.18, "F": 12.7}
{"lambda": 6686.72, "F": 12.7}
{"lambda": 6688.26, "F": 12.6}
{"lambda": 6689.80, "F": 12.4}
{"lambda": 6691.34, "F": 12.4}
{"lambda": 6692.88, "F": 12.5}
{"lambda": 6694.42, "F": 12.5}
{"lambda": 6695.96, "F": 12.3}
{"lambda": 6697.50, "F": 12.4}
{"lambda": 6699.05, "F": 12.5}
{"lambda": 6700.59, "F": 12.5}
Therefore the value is 12.6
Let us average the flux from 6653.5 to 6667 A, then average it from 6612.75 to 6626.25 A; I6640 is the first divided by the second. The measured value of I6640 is 0.97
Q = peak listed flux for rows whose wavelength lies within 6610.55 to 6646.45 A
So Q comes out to 13.2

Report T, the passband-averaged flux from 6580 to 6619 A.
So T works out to 12.7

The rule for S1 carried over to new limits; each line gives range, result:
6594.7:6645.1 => 12.6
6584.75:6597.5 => 12.5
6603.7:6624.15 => 12.8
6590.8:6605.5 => 12.5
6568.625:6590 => 12.6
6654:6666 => 12.5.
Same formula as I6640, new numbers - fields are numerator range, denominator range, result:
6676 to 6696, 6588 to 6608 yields 0.99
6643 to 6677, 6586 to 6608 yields 1.00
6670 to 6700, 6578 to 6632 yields 0.99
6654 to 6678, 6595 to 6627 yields 0.98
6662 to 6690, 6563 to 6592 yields 1.01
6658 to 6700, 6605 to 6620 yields 0.98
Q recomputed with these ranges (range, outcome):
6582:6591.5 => 13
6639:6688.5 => 12.9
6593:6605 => 12.8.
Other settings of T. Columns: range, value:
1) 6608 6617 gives 12.9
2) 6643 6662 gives 12.6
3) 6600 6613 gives 12.7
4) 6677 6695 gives 12.5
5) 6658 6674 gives 12.5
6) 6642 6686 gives 12.6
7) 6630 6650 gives 12.4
